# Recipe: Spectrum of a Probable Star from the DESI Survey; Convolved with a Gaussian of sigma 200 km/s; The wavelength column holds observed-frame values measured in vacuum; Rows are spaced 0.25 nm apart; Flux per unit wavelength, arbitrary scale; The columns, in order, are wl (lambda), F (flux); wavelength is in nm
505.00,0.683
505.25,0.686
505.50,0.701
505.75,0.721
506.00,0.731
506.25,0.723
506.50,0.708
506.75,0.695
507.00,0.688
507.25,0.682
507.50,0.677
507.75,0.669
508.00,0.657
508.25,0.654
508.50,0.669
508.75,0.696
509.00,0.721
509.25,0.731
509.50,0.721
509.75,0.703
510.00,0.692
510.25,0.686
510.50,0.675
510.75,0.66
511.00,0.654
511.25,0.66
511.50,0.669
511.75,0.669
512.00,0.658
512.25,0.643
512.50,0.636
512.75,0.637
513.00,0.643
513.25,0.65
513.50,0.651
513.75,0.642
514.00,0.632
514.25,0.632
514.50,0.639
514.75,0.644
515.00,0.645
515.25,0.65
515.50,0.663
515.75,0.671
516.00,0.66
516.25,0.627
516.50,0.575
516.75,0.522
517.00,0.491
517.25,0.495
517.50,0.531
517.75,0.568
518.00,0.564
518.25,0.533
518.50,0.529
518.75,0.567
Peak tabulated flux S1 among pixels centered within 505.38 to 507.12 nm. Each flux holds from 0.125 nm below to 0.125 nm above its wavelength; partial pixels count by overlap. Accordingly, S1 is 0.731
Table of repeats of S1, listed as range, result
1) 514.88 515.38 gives 0.65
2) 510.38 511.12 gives 0.675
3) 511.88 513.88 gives 0.658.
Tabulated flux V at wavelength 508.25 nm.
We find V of 0.654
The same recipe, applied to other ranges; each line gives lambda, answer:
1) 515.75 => 0.671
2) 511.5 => 0.669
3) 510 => 0.692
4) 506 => 0.731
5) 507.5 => 0.677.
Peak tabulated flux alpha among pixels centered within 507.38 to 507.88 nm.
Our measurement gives 0.677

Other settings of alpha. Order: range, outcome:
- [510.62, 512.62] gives 0.669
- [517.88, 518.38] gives 0.564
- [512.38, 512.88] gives 0.637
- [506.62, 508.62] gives 0.695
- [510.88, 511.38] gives 0.66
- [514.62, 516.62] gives 0.671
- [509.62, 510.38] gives 0.703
